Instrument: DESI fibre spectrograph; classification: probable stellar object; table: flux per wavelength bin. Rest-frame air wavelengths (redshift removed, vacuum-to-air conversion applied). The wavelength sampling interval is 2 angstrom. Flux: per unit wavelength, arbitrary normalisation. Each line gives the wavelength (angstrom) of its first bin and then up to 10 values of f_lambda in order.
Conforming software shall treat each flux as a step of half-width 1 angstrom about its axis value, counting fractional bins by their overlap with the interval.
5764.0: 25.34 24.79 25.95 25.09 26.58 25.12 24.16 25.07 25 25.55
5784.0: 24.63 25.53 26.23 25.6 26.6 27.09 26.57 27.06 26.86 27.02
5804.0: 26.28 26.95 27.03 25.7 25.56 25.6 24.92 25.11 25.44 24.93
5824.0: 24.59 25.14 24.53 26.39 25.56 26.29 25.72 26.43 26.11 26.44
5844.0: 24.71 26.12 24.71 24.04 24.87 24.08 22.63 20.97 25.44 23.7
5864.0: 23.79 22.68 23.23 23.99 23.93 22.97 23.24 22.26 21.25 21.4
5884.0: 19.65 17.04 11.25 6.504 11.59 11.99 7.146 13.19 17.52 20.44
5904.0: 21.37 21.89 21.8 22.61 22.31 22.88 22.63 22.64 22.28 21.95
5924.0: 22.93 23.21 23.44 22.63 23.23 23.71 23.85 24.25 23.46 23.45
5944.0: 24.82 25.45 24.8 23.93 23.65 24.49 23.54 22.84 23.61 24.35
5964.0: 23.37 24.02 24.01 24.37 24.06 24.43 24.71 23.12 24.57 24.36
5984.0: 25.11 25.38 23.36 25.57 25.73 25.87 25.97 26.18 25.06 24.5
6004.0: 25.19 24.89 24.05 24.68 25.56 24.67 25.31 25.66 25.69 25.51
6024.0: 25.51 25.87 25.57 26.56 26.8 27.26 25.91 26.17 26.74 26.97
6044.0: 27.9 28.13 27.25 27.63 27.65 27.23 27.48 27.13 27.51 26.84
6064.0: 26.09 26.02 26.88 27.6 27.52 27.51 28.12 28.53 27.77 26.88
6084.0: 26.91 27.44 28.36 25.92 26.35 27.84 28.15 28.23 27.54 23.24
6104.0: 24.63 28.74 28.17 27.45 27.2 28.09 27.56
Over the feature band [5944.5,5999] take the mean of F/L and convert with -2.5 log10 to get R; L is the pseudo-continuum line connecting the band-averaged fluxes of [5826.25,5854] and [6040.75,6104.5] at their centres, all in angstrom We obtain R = 0.084 mag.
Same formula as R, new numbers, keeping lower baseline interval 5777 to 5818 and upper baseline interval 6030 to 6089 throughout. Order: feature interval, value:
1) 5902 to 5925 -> 0.19 mag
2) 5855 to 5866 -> 0.13 mag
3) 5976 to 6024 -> 0.08 mag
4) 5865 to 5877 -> 0.13 mag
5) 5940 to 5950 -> 0.10 mag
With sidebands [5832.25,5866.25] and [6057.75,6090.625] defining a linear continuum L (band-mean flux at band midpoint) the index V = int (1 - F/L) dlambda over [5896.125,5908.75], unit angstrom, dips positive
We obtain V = 3.4 angstrom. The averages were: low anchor 24.7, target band 18.5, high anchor 27.3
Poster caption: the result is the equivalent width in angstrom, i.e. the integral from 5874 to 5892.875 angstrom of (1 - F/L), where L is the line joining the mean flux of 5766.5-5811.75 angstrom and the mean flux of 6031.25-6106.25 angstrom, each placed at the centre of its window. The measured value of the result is 6.4 angstrom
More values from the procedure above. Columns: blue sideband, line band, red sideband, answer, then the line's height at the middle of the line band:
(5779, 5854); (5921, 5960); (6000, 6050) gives 3.3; 25.9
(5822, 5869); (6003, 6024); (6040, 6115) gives 1.1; 26.6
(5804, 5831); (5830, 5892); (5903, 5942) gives 4.8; 24.4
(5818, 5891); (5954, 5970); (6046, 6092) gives 0.9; 25.2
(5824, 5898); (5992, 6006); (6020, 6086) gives 0.0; 25.5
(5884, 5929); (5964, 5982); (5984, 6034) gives -0.9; 23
